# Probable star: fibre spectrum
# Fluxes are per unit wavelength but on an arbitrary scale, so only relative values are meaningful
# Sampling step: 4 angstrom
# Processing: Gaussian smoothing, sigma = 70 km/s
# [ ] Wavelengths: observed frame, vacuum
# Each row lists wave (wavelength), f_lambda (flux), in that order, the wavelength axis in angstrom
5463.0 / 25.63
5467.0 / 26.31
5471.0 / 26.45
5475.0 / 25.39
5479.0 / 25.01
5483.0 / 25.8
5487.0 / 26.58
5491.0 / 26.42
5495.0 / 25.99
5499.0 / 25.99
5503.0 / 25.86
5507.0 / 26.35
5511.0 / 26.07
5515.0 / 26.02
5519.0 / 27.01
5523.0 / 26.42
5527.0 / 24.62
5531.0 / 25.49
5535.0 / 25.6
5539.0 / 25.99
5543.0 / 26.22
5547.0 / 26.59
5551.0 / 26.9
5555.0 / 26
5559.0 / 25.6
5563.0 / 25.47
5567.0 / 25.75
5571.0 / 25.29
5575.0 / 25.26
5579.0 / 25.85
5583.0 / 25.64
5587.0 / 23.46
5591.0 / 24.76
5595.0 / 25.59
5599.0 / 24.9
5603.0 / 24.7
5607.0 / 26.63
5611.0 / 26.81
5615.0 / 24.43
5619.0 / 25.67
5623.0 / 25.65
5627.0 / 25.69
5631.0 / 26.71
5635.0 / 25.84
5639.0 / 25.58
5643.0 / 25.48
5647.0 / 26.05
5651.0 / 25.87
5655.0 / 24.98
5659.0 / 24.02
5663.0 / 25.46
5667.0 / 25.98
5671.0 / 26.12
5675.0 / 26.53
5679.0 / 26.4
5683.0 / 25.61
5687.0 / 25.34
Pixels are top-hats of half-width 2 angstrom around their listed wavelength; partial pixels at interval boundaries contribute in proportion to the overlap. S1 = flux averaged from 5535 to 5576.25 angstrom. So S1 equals 25.9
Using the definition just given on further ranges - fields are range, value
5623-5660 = 25.6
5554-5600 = 25.3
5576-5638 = 25.5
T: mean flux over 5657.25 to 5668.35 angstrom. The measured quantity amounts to 25.1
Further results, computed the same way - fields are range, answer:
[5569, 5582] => 25.5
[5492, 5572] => 26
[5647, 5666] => 25.2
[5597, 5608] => 25.3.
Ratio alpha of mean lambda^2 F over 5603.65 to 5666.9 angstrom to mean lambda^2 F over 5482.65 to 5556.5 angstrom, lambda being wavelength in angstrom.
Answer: 1.02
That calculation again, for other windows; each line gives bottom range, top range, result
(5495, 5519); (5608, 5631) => 1.03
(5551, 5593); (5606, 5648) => 1.04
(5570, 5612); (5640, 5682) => 1.04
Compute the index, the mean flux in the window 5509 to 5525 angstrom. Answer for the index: 26.4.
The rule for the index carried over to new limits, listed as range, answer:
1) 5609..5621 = 25.6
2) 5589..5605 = 25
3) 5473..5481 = 25.2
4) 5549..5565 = 26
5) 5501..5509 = 26.1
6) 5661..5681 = 26.1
